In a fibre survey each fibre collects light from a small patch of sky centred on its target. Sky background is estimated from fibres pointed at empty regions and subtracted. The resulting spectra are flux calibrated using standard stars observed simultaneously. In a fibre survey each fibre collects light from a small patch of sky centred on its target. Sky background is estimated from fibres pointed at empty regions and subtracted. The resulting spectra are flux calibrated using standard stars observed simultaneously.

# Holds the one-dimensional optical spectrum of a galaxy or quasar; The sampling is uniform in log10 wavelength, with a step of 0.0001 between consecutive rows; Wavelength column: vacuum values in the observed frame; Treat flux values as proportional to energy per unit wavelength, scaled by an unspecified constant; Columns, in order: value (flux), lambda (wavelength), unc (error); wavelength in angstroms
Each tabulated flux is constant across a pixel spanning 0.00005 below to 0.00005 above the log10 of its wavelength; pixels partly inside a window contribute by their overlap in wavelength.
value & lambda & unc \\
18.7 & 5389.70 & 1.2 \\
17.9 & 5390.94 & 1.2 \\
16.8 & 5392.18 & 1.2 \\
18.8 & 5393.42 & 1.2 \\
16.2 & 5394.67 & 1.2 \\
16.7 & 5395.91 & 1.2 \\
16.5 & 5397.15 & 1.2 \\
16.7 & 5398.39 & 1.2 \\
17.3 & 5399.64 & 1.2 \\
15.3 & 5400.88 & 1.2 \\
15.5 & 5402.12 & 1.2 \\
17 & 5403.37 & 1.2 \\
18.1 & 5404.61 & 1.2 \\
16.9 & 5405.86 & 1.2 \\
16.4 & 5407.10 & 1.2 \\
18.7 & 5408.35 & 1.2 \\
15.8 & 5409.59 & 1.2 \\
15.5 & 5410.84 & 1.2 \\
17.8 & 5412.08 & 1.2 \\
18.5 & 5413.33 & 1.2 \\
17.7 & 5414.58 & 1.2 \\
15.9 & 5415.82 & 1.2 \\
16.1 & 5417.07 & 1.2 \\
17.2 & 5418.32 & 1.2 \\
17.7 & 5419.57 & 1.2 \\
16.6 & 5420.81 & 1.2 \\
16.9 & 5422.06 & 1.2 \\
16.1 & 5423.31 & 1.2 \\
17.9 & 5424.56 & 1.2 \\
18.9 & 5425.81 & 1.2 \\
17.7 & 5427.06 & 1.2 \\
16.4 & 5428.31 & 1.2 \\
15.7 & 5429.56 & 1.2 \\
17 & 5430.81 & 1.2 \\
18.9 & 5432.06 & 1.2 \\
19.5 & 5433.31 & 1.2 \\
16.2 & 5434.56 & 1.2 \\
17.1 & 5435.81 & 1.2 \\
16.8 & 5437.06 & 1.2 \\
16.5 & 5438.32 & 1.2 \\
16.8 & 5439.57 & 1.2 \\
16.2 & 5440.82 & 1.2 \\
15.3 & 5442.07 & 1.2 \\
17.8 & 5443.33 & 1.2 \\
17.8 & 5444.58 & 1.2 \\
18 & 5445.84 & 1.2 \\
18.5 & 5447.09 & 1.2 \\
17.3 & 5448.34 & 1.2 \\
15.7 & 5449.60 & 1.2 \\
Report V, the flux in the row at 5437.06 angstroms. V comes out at 16.8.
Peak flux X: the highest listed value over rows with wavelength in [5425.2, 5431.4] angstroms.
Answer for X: 18.9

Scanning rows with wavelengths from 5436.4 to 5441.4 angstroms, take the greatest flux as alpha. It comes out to 16.8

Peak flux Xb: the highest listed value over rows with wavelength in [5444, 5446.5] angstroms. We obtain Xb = 18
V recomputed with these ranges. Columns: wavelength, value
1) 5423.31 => 16.1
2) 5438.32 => 16.5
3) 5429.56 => 15.7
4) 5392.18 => 16.8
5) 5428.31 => 16.4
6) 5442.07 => 15.3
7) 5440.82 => 16.2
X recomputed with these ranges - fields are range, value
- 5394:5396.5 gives 16.7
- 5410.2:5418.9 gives 18.5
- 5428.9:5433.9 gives 19.5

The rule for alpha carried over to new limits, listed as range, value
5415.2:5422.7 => 17.7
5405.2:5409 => 18.7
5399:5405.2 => 18.1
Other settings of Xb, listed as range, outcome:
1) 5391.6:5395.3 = 18.8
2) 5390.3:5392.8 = 17.9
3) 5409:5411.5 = 15.8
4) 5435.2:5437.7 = 17.1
